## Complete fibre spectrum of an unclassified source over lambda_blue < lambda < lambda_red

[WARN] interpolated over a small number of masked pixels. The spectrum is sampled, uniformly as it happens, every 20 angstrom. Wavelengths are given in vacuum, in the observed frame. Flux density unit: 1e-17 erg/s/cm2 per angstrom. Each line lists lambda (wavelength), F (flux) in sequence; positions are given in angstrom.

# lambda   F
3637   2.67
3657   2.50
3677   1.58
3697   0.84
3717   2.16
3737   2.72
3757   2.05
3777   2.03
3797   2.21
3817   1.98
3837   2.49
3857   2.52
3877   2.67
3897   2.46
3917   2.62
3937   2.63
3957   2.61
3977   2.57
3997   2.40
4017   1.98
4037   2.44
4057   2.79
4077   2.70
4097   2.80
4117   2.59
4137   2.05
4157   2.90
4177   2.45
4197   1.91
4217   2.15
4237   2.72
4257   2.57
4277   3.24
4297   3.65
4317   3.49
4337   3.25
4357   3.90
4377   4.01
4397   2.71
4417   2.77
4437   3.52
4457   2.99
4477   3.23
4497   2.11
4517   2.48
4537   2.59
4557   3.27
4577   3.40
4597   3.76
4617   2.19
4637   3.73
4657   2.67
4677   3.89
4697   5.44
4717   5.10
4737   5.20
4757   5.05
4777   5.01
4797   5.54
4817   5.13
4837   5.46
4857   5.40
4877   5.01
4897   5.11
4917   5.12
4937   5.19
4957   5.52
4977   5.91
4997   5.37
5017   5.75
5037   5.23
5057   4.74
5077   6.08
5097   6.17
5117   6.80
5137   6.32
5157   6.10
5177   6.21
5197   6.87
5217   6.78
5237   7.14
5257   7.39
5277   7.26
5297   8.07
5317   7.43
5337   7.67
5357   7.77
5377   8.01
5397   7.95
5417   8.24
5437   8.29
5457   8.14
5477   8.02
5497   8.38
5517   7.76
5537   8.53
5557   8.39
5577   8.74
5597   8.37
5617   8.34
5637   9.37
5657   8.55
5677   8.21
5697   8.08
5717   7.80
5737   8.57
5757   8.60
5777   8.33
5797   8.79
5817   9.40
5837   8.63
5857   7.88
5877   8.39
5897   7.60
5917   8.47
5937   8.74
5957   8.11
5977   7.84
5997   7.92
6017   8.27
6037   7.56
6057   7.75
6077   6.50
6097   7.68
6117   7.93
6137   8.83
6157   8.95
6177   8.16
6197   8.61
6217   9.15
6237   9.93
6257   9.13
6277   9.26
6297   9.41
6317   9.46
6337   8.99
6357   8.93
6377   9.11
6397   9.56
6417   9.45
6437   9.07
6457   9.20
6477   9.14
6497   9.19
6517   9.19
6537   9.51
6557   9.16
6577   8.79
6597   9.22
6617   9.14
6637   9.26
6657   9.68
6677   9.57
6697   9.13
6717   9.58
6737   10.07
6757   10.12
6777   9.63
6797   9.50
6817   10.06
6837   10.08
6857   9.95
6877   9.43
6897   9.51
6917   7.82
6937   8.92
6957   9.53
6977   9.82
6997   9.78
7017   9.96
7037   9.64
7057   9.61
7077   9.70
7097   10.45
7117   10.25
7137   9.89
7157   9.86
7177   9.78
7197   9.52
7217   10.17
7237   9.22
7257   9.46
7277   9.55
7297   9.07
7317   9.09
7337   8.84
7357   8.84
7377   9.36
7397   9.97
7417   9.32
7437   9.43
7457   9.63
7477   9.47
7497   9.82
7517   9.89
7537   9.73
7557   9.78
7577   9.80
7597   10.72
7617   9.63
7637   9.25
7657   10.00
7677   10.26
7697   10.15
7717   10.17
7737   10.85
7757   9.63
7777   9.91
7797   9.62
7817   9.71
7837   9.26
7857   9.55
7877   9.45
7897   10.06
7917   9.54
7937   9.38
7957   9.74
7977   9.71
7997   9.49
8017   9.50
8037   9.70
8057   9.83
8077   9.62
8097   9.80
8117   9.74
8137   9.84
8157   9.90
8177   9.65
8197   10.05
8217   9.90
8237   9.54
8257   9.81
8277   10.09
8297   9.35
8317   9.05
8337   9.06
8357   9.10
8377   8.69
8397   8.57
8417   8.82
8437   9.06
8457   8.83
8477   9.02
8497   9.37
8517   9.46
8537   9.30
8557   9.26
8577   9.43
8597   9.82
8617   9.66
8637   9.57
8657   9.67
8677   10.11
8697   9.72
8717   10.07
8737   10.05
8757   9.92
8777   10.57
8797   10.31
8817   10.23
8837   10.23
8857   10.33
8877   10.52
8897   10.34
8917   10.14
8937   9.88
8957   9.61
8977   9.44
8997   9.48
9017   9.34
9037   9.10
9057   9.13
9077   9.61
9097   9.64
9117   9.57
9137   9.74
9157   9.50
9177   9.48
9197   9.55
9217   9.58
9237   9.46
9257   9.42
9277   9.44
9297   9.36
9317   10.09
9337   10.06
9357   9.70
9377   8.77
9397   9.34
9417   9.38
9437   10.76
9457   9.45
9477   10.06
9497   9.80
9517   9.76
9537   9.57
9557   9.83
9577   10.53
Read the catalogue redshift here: 0.174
